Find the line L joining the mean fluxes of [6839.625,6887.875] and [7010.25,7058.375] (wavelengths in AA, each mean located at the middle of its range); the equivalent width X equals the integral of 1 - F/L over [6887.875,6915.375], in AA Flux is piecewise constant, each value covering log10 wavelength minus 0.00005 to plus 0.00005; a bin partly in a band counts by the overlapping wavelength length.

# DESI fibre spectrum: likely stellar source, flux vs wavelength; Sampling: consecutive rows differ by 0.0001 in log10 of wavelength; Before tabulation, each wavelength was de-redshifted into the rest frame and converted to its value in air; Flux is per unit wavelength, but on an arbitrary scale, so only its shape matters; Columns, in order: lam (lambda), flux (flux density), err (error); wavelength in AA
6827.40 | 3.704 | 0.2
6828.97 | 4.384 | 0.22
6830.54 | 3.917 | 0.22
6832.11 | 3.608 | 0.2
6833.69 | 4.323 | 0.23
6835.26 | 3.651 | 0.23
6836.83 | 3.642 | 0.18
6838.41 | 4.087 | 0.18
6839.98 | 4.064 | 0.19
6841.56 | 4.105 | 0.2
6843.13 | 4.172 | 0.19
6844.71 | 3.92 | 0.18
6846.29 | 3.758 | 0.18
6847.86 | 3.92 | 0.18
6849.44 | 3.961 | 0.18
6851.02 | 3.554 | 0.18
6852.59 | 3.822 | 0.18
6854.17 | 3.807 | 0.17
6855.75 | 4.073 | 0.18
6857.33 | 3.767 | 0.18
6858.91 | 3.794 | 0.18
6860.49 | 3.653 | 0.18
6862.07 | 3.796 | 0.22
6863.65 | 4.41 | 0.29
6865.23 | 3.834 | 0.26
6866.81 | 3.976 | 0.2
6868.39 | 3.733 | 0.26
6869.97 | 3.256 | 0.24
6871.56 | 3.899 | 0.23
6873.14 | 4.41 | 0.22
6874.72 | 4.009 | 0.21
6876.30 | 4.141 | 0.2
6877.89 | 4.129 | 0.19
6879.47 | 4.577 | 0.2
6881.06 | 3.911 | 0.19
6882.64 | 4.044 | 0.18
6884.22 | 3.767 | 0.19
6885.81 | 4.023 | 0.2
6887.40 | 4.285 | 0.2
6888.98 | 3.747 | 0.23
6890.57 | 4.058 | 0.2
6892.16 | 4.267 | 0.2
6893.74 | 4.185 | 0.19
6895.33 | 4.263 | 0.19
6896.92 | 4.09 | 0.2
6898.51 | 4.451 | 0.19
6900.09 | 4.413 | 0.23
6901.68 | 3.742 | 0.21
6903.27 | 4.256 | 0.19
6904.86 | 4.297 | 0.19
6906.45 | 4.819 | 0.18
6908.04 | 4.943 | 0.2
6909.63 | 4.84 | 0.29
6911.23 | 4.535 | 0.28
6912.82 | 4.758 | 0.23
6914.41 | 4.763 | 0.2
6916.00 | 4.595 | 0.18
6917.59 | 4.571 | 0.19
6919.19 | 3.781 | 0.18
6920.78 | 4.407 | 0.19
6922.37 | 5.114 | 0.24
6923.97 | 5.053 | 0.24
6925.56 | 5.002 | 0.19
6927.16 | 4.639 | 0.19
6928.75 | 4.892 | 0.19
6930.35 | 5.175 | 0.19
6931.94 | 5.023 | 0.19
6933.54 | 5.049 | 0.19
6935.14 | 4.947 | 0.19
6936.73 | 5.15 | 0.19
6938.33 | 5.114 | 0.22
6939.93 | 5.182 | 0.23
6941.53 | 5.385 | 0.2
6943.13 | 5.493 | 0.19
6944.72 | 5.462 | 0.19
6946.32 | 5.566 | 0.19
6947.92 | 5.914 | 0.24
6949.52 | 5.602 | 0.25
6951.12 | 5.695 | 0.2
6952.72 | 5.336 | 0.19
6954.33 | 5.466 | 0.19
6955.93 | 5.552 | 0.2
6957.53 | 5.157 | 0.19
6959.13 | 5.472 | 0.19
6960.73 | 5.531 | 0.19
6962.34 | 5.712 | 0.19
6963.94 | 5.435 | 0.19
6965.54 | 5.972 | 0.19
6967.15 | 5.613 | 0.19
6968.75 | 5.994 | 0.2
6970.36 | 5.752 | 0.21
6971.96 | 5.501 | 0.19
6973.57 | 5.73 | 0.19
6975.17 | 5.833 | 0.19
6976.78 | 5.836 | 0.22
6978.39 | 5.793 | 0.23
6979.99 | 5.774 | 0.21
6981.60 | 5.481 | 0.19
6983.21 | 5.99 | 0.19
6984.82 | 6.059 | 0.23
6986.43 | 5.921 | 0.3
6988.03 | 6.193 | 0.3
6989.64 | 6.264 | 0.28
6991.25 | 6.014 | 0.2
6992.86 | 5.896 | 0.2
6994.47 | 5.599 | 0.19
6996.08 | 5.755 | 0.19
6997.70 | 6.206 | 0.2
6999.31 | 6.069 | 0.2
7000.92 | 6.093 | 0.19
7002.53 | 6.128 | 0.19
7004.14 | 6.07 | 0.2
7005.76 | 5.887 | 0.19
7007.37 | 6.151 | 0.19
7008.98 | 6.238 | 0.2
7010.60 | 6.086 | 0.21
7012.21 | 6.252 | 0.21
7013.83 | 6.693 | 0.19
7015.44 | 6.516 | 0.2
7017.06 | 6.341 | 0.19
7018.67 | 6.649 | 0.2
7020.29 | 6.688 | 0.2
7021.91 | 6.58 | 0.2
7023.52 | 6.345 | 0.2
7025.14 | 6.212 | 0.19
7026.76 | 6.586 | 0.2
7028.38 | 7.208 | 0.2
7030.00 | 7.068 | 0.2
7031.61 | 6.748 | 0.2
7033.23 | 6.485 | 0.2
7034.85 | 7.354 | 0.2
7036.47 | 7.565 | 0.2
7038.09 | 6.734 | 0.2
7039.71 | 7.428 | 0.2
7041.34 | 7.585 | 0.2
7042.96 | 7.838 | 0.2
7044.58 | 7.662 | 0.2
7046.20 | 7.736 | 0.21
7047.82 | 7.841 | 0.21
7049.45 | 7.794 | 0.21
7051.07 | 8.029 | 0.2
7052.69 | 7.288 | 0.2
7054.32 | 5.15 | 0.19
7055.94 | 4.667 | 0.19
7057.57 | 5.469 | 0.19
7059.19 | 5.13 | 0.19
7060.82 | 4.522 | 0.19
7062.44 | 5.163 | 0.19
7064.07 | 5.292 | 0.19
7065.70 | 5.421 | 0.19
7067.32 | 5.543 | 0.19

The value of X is 1.3 AA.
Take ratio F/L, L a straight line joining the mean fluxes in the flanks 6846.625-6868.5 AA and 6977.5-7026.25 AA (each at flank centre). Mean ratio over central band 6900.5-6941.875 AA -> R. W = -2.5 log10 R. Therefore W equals 0.02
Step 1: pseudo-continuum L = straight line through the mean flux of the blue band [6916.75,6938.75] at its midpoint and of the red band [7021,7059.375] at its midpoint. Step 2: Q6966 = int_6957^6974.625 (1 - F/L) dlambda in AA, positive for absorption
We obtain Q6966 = -0.31 AA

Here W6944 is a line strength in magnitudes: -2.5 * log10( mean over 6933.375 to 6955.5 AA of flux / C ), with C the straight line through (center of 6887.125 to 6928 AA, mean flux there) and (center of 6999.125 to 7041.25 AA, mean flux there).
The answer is -0.05 mag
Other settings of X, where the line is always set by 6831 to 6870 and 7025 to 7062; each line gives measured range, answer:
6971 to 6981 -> 0.0 AA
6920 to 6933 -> 0.3 AA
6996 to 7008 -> 0.2 AA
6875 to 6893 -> 1.2 AA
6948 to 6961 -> -0.1 AA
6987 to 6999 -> 0.1 AA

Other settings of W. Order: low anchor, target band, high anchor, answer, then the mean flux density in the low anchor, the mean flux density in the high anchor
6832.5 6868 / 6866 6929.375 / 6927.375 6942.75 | 0.06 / 3.91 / 5.09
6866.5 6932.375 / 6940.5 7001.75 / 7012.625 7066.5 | -0.05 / 4.35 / 6.6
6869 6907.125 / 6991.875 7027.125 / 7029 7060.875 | 0.00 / 4.12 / 6.86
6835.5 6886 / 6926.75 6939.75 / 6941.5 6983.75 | 0.03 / 3.93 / 5.63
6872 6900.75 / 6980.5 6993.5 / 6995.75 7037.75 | -0.01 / 4.15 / 6.47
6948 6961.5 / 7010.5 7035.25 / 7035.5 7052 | 0.08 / 5.5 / 7.62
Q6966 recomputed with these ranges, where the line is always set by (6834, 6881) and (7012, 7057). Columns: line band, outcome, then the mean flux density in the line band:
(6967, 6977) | 0.2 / 5.76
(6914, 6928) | 1.0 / 4.66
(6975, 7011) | 1.3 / 5.97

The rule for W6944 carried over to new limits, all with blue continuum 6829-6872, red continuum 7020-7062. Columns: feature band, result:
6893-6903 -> 0.10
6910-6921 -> 0.08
